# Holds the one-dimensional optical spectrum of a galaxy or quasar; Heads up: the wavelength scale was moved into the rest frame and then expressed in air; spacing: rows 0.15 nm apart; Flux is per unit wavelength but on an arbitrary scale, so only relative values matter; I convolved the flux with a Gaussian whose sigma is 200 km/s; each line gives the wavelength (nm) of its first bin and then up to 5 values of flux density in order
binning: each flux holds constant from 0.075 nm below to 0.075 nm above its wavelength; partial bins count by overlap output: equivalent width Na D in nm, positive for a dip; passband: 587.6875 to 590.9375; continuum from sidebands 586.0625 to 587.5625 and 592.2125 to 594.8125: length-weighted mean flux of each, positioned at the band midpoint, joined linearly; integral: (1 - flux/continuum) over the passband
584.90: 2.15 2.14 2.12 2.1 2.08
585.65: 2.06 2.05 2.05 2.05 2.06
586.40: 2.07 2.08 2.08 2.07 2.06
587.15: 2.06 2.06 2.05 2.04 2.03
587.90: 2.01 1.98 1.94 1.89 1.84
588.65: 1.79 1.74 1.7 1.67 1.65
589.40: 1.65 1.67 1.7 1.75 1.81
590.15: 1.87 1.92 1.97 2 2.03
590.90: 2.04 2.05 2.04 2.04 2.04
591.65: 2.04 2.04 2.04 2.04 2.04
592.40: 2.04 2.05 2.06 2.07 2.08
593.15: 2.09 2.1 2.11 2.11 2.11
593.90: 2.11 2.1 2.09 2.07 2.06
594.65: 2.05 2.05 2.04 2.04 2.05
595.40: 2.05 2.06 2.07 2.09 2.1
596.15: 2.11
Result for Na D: 0.35 nm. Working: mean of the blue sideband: 2.06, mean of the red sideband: 2.08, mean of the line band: 1.84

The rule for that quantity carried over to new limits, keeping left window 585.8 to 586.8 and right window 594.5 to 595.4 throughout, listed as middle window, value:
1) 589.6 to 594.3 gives 0.082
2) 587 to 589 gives 0.117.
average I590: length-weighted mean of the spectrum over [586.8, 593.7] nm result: 1.96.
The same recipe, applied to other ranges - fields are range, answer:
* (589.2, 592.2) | 1.92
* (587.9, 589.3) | 1.81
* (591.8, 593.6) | 2.07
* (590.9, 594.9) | 2.07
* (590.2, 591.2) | 2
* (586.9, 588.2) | 2.03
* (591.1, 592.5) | 2.04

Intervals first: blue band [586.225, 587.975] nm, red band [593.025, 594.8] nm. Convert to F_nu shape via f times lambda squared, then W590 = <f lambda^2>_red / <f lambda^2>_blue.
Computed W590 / 1.0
